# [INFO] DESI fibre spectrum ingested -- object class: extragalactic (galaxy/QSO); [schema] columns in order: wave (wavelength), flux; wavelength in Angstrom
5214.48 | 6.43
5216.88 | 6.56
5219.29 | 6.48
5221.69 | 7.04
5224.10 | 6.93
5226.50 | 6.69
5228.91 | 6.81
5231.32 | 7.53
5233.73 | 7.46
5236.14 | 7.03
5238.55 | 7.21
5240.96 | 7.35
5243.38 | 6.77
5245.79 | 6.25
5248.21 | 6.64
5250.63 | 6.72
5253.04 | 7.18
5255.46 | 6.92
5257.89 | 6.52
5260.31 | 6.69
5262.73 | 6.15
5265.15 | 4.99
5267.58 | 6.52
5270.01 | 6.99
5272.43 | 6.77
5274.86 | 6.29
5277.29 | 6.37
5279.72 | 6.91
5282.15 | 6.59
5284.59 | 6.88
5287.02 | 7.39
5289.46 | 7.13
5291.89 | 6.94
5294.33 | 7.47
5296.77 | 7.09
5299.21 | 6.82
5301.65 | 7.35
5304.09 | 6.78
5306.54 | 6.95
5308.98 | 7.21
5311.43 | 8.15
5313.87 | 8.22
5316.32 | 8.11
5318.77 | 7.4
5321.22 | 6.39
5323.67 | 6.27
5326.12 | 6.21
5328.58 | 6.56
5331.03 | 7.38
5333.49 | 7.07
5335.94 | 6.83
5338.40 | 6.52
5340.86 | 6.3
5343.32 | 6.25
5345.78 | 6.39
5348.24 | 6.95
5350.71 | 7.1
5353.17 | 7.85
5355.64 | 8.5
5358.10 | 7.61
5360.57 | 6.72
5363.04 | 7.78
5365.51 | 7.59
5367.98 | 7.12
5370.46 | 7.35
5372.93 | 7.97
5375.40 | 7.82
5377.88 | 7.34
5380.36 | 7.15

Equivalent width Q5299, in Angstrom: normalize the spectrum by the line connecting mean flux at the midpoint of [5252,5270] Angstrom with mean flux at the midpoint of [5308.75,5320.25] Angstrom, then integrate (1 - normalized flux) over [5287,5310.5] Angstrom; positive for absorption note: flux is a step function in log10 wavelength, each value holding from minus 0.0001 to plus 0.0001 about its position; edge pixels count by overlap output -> 1.0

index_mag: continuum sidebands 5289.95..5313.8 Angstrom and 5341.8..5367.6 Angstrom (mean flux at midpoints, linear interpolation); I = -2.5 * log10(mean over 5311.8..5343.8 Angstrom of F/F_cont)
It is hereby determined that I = 0.049 mag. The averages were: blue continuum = 7.24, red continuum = 7.26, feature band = 6.93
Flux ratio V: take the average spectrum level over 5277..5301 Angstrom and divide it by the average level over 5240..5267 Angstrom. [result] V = 1.1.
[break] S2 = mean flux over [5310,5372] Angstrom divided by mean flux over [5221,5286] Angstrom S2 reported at 1.1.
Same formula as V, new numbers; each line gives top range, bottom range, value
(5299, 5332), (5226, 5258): 1.03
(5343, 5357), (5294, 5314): 0.99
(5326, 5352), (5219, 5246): 0.96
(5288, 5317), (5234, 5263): 1.07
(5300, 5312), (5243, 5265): 1.10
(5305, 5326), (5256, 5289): 1.11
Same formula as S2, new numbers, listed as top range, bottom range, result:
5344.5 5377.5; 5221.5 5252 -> 1.07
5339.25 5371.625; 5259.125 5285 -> 1.11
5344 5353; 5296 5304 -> 0.98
